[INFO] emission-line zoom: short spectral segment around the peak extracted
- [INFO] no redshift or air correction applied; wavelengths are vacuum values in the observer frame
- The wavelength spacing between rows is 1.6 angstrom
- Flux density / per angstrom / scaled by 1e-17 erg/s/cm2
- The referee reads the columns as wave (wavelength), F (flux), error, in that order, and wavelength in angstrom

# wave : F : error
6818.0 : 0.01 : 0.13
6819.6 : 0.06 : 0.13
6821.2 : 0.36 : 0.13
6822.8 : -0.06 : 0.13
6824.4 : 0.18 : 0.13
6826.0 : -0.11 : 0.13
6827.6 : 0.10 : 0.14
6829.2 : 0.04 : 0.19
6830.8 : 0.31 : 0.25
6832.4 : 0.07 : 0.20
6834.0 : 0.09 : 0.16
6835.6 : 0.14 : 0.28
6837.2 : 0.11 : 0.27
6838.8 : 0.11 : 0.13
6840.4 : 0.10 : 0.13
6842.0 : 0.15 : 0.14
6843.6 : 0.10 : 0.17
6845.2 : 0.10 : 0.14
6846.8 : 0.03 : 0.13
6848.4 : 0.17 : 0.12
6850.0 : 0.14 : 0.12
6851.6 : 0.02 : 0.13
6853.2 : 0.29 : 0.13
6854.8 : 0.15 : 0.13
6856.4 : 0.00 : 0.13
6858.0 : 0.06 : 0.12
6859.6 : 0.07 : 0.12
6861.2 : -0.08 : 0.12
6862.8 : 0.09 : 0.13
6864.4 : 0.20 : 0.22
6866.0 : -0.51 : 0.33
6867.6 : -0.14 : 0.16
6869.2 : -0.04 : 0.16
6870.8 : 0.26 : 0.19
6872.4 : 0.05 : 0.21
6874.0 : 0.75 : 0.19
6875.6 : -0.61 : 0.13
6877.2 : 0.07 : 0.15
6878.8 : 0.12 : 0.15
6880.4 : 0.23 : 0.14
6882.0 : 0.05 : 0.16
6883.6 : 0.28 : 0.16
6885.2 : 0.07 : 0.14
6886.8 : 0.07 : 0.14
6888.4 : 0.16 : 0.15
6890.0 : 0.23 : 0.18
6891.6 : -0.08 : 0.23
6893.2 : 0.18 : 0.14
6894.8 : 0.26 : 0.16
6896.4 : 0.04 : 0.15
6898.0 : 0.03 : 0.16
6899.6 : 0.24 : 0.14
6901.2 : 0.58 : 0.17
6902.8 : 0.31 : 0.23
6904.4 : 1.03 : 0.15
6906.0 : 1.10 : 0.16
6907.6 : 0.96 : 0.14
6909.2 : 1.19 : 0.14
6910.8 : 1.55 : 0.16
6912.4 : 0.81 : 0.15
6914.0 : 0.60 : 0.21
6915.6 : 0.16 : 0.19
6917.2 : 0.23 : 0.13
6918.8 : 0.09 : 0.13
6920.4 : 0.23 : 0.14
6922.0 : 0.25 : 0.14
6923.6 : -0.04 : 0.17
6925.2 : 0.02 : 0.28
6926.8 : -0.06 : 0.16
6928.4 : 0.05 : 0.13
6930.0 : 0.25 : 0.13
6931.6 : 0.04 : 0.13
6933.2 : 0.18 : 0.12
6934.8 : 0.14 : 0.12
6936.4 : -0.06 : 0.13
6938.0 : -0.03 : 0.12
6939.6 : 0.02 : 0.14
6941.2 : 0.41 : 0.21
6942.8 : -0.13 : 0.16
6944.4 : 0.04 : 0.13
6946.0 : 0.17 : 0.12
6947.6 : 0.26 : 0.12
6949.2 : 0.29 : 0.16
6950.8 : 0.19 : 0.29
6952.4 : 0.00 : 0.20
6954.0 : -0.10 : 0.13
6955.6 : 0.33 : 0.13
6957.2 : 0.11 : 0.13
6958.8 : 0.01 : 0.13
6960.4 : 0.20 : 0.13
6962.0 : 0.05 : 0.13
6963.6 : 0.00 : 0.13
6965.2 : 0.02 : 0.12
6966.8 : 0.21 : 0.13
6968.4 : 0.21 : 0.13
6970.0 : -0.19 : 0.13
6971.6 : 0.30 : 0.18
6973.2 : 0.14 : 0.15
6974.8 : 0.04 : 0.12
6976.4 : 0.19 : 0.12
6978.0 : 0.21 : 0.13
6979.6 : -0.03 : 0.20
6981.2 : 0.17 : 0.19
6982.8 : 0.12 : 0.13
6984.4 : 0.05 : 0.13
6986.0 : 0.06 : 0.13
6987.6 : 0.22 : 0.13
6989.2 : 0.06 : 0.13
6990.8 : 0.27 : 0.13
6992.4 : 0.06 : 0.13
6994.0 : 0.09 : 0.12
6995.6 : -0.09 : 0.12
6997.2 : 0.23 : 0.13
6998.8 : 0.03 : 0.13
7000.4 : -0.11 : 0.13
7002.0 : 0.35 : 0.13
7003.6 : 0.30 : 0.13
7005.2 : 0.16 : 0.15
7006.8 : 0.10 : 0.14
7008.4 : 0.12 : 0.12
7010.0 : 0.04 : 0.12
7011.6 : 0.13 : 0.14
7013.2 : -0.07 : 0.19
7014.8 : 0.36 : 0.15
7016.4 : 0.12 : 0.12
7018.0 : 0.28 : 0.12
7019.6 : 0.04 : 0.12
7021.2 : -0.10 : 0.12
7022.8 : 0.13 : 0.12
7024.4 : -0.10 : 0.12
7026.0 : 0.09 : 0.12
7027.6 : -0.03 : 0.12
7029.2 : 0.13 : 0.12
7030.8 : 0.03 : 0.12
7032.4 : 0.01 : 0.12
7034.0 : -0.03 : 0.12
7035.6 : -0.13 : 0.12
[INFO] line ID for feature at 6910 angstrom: [O II] 3727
